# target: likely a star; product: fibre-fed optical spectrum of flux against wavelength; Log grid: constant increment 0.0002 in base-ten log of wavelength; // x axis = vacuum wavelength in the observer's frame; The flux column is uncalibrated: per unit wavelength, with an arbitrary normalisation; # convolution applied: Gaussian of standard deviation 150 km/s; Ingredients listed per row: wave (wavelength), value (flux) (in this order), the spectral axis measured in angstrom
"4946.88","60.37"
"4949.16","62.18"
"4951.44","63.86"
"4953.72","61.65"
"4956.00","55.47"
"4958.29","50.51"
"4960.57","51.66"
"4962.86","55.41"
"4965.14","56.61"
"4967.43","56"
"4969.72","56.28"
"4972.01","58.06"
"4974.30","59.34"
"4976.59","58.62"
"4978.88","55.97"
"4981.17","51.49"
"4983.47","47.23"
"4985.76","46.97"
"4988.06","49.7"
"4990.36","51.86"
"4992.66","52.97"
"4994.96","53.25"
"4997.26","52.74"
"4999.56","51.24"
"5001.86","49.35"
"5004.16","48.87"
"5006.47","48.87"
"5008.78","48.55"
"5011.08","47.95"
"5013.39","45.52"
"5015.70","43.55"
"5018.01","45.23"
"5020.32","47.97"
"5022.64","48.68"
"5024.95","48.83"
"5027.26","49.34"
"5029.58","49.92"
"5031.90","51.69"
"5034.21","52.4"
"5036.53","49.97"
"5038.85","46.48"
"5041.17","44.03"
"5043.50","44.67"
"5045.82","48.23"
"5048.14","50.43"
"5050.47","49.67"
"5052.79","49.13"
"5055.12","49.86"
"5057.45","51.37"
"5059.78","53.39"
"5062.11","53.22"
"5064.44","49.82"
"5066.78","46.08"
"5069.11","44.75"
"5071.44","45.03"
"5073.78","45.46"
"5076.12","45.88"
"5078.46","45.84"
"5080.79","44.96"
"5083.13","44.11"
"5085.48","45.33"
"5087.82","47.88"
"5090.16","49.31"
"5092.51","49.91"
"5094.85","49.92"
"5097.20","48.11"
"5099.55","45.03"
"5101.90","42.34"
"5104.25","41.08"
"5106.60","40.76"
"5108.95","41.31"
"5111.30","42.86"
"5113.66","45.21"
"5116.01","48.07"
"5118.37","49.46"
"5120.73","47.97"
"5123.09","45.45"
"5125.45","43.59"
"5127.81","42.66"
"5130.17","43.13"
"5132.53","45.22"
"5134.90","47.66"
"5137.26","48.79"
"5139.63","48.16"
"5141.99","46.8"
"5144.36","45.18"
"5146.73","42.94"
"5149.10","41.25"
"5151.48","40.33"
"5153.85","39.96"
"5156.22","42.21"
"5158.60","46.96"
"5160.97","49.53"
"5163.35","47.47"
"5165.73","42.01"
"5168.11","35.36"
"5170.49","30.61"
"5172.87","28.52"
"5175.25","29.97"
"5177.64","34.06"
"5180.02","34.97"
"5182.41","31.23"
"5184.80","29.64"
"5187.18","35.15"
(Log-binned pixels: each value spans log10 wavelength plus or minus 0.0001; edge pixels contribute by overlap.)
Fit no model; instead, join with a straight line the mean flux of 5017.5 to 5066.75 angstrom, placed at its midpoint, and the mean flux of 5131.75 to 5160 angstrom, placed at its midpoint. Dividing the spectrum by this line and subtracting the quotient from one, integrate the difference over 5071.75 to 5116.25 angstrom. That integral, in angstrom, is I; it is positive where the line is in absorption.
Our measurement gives 1.5 angstrom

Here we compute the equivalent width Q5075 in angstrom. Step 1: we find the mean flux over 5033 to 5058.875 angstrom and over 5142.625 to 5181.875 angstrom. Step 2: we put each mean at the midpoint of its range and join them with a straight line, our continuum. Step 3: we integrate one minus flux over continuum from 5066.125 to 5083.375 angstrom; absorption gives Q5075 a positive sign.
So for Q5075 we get 0.4 angstrom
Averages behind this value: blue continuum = 48.8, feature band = 45.3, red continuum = 39.4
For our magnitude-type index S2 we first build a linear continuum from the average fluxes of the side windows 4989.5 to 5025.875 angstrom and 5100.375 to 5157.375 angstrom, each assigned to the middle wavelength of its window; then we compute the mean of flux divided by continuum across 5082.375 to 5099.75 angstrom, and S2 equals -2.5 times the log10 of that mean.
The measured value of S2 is -0.04 mag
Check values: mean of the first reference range 49.1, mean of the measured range 47.6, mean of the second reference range 44.3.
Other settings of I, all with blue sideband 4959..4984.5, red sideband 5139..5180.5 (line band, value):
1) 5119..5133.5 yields -0.6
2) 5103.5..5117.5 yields 0.2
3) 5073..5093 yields 0.0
